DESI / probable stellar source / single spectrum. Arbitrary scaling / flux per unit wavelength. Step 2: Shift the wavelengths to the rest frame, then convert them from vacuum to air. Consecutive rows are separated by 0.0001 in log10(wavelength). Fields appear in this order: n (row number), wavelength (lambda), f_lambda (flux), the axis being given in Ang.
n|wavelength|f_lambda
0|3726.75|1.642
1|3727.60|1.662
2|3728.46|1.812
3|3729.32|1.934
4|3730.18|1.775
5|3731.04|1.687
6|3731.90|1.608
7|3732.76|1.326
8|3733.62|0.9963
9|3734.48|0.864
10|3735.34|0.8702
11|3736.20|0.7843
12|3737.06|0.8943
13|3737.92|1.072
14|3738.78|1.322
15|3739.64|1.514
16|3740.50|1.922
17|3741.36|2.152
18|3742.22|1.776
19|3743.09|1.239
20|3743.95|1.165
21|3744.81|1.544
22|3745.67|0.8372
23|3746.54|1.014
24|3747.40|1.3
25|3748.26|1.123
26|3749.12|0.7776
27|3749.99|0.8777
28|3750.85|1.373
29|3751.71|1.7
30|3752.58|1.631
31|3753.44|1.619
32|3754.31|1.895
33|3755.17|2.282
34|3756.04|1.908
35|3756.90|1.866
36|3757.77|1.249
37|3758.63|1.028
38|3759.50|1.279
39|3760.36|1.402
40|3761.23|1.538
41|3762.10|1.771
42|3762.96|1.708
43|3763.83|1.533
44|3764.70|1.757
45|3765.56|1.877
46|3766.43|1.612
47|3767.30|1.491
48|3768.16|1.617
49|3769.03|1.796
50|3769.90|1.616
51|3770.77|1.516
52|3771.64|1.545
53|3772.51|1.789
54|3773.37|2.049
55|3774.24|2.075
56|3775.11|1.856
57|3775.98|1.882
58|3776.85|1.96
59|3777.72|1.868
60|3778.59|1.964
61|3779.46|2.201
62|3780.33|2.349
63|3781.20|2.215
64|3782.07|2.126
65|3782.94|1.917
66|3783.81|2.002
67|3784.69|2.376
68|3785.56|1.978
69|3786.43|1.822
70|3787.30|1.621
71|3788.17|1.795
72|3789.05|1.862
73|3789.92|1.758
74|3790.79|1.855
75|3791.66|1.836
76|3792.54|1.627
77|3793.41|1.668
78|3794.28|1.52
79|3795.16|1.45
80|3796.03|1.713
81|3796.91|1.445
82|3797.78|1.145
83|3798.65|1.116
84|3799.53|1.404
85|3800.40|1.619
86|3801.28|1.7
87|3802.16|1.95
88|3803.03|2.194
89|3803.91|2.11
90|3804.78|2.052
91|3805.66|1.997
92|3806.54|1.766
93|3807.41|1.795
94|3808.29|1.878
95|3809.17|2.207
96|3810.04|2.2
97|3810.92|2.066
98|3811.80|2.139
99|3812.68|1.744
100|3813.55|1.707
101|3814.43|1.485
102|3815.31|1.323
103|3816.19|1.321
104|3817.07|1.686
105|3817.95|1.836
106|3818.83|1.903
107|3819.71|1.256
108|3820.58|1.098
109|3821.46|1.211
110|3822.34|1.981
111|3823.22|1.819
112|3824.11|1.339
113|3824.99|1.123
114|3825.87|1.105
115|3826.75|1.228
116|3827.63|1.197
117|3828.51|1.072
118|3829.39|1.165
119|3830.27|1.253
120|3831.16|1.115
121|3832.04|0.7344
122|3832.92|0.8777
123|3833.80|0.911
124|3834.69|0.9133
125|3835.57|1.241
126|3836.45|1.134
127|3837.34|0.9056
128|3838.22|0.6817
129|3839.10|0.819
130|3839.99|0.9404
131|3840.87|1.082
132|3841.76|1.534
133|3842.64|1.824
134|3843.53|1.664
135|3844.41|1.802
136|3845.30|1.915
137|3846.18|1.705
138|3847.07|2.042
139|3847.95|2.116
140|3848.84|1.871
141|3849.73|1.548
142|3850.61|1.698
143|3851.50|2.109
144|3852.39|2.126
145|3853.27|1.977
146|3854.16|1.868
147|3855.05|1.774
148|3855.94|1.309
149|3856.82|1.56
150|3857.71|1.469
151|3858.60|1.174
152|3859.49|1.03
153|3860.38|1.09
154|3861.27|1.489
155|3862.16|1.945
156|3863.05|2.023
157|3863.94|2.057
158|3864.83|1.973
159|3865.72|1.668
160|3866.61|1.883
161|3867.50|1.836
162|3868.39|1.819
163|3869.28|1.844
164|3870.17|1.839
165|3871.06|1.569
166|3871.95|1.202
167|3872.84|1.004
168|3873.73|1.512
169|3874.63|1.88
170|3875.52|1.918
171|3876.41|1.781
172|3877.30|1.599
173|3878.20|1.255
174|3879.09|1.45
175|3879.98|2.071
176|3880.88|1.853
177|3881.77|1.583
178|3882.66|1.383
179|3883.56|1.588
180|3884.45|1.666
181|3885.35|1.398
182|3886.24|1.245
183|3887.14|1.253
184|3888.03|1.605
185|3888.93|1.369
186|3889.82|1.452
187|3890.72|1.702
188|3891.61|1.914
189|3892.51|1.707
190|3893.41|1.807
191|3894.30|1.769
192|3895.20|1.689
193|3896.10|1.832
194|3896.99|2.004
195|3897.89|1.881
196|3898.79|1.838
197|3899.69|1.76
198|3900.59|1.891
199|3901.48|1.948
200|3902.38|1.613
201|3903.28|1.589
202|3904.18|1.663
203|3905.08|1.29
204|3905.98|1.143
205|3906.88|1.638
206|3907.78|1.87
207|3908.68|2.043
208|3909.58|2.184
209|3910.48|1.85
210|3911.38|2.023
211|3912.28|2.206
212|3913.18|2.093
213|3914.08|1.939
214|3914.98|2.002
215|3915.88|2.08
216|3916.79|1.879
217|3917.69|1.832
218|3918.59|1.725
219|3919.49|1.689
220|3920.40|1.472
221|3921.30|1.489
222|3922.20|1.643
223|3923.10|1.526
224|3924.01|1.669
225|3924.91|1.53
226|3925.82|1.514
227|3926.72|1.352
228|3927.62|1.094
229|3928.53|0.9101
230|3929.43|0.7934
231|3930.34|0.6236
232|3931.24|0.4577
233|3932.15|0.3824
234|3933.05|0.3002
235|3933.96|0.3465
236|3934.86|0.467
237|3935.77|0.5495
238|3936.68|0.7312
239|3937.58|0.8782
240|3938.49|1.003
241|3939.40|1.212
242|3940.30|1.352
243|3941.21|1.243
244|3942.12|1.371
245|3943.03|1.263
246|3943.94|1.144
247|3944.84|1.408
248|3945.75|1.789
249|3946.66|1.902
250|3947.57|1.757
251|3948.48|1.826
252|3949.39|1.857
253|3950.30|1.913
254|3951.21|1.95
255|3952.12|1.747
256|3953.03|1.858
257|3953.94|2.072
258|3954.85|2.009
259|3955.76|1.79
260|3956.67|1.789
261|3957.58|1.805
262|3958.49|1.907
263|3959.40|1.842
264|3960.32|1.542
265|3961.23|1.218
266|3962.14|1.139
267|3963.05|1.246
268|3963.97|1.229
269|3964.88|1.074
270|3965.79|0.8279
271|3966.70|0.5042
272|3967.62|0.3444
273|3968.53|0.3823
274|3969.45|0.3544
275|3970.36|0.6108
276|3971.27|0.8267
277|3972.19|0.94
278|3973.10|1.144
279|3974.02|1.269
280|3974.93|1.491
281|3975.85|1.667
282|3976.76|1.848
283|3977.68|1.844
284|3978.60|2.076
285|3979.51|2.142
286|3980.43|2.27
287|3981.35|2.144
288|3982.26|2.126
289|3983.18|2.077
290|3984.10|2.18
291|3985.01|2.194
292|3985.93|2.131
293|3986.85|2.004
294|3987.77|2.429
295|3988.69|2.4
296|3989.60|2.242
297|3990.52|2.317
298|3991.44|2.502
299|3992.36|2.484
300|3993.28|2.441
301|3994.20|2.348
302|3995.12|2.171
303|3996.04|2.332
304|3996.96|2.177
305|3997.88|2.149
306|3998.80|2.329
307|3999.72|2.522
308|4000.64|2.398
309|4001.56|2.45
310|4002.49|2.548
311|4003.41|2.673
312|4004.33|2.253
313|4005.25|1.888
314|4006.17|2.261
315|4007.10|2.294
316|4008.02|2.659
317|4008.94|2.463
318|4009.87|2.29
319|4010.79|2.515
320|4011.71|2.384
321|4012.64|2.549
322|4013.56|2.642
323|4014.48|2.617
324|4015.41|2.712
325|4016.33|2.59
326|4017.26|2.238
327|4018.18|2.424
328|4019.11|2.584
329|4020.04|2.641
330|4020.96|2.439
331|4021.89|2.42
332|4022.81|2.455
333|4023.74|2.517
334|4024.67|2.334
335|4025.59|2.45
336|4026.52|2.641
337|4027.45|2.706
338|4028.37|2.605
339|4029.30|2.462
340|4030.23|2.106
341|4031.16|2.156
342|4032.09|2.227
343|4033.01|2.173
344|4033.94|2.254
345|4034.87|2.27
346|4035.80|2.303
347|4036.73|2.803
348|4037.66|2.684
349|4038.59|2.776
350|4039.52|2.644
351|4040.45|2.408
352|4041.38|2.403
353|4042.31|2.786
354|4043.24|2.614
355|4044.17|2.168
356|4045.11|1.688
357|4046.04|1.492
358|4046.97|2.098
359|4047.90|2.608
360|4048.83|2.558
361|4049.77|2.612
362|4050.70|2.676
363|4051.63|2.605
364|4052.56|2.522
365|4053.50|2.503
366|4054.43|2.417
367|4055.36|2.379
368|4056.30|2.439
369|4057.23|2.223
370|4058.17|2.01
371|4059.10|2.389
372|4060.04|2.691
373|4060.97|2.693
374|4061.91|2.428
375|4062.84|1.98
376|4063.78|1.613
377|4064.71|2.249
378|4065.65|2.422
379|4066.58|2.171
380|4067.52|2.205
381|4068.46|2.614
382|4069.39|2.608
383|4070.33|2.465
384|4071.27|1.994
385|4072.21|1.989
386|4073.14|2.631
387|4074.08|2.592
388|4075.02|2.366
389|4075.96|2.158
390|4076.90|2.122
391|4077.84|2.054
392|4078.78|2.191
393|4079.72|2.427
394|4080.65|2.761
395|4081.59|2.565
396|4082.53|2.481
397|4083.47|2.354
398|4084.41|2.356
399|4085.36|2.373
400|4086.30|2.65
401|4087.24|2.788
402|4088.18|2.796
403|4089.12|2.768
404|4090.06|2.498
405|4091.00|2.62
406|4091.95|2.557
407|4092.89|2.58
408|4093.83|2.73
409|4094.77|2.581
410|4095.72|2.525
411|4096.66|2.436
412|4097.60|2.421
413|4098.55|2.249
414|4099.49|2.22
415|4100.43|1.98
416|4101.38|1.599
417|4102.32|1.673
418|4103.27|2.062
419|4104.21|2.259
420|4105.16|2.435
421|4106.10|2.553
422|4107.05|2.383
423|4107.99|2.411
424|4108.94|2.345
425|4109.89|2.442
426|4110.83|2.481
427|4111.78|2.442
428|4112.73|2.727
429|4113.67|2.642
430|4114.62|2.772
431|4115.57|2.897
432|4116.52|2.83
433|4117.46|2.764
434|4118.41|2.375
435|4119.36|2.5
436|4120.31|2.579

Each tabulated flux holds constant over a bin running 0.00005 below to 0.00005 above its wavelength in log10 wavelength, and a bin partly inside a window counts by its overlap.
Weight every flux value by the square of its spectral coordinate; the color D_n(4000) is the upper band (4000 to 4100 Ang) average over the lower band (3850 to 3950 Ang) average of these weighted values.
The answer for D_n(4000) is 1.69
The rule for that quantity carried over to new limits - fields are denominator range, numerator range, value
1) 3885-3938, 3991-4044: 1.73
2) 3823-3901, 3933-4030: 1.30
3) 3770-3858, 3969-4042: 1.51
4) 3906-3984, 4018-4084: 1.74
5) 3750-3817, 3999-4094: 1.57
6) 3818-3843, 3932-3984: 1.22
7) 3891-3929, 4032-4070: 1.48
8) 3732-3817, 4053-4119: 1.71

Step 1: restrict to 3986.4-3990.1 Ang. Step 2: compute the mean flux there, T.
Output 2.27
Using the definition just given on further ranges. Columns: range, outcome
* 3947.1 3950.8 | 1.84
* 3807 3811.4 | 2.03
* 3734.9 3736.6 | 0.828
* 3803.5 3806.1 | 2.05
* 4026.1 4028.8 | 2.66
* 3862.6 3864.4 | 2.04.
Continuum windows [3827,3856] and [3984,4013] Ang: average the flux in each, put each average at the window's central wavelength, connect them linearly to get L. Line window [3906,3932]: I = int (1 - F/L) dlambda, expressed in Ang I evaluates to 3.9 Ang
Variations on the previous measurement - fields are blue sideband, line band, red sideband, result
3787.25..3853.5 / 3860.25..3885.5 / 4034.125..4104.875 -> 0.9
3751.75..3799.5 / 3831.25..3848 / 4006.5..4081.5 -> 5.4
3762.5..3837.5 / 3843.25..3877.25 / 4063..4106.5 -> 1.6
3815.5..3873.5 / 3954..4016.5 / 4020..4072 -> 5.9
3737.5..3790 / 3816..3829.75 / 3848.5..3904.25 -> 2.2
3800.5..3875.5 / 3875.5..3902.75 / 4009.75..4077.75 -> 1.7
